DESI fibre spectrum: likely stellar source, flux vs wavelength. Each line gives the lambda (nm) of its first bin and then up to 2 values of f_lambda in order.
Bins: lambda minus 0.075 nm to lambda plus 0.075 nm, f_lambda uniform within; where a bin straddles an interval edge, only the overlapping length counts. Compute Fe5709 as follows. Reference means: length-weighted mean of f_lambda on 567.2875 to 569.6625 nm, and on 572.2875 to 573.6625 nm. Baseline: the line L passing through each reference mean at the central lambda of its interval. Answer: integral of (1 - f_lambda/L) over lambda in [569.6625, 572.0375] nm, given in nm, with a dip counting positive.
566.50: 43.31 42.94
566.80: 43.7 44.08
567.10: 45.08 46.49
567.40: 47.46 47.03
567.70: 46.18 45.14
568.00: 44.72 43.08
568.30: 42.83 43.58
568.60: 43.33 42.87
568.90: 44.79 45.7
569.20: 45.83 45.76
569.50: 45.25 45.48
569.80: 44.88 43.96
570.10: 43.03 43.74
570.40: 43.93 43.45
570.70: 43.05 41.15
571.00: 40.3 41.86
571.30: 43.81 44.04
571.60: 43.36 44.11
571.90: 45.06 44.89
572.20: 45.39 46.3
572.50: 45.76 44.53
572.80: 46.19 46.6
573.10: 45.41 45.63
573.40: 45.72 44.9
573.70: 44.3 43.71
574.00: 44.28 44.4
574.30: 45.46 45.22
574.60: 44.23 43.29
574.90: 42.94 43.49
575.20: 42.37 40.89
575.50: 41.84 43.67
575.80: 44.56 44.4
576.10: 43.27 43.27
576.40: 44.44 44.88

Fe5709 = 0.10 nm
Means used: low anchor 44.9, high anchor 45.6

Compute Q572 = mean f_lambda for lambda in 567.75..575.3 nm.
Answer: 44.3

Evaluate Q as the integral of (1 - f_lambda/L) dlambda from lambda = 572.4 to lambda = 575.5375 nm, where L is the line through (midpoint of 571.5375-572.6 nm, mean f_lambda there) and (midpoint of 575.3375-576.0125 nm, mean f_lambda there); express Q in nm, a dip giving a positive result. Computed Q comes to -0.02 nm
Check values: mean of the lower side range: 45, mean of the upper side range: 43.2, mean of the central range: 44.4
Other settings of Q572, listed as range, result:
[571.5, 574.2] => 45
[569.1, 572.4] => 44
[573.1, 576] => 44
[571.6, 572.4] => 44.9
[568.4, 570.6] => 44.4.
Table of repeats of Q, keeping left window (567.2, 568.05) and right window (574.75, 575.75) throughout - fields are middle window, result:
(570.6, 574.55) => -0.05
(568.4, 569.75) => 0.02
